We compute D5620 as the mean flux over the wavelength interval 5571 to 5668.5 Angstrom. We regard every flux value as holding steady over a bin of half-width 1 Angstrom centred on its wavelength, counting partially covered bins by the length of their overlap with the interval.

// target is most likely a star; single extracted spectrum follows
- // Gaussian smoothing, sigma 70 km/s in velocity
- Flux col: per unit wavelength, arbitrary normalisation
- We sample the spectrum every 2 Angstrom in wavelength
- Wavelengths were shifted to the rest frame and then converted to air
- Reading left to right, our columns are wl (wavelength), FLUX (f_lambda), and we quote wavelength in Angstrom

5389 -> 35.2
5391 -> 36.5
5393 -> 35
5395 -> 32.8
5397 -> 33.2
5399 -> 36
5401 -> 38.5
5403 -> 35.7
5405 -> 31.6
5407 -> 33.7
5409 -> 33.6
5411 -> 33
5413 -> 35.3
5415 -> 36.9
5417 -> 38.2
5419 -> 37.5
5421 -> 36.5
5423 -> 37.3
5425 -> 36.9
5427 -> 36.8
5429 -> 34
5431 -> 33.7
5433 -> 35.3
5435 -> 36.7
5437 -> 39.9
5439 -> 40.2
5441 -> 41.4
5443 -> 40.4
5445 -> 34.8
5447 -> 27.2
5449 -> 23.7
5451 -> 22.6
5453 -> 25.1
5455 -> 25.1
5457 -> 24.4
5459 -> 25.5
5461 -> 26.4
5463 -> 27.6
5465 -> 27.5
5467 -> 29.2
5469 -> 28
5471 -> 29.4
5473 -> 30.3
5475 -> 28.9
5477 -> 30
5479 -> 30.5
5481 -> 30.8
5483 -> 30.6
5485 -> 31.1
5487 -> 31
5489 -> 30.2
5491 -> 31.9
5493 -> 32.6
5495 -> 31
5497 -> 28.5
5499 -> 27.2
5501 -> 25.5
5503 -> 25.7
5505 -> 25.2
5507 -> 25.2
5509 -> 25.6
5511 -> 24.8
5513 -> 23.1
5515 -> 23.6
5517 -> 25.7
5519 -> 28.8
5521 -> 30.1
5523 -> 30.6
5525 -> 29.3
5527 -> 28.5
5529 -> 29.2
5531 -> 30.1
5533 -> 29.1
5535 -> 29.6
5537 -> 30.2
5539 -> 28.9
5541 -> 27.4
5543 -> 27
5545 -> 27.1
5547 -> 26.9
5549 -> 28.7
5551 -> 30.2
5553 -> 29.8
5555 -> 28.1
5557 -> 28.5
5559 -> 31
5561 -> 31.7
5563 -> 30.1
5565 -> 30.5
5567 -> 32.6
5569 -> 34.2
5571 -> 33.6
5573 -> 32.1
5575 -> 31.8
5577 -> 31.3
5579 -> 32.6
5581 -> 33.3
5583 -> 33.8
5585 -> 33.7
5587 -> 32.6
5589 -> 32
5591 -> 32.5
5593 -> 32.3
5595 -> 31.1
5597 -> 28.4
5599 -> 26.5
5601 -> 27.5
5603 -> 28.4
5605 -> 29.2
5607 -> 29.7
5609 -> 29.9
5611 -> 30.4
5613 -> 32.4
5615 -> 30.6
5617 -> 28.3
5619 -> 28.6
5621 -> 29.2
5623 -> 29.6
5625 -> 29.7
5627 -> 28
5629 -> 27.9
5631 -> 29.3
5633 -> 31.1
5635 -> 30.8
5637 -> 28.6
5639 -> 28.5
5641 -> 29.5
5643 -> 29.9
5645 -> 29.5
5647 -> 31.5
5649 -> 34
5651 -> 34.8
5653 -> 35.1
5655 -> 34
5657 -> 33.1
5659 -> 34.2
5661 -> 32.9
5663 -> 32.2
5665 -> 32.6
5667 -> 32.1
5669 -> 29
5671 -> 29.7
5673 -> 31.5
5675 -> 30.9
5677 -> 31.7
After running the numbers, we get 31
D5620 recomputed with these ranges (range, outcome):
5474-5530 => 28.4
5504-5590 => 29.5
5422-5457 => 33.3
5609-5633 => 29.5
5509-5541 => 28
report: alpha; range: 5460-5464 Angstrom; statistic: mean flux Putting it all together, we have 27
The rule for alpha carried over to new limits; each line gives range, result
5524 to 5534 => 29.2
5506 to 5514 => 24.7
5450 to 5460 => 24.5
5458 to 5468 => 27.2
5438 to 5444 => 40.7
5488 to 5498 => 30.8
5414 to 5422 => 37.3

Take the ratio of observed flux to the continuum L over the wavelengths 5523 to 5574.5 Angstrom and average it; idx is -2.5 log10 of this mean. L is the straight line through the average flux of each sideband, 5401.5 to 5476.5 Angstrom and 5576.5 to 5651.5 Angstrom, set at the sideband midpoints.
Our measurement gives 0.05 mag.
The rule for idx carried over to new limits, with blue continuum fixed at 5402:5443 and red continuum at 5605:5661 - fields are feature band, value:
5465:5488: 0.17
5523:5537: 0.14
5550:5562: 0.10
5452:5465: 0.34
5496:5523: 0.28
